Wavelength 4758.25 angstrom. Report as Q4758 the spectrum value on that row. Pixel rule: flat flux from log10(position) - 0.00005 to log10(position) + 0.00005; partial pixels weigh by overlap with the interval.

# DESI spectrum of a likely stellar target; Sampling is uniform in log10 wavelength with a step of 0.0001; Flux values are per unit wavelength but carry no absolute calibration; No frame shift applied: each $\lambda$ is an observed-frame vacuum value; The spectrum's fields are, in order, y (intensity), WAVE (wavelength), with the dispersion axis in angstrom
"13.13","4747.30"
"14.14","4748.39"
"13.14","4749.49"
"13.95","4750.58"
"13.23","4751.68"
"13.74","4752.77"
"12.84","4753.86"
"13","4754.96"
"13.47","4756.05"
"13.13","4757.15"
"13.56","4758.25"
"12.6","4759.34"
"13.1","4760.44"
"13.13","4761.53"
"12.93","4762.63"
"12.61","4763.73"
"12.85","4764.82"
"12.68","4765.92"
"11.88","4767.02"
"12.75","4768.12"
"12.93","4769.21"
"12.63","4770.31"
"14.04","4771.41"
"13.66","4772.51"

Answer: 13.56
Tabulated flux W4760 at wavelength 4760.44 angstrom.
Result 13.1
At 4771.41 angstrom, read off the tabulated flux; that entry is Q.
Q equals 14.04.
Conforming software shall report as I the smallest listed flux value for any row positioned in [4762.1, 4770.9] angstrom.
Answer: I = 11.88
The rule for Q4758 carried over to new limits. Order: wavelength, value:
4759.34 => 12.6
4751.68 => 13.23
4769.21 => 12.93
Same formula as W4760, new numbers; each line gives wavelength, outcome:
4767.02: 11.88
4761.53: 13.13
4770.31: 12.63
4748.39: 14.14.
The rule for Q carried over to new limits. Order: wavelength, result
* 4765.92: 12.68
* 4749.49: 13.14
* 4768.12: 12.75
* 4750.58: 13.95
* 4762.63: 12.93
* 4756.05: 13.47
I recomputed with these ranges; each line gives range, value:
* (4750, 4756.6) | 12.84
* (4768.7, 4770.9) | 12.63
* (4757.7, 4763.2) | 12.6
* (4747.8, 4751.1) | 13.14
